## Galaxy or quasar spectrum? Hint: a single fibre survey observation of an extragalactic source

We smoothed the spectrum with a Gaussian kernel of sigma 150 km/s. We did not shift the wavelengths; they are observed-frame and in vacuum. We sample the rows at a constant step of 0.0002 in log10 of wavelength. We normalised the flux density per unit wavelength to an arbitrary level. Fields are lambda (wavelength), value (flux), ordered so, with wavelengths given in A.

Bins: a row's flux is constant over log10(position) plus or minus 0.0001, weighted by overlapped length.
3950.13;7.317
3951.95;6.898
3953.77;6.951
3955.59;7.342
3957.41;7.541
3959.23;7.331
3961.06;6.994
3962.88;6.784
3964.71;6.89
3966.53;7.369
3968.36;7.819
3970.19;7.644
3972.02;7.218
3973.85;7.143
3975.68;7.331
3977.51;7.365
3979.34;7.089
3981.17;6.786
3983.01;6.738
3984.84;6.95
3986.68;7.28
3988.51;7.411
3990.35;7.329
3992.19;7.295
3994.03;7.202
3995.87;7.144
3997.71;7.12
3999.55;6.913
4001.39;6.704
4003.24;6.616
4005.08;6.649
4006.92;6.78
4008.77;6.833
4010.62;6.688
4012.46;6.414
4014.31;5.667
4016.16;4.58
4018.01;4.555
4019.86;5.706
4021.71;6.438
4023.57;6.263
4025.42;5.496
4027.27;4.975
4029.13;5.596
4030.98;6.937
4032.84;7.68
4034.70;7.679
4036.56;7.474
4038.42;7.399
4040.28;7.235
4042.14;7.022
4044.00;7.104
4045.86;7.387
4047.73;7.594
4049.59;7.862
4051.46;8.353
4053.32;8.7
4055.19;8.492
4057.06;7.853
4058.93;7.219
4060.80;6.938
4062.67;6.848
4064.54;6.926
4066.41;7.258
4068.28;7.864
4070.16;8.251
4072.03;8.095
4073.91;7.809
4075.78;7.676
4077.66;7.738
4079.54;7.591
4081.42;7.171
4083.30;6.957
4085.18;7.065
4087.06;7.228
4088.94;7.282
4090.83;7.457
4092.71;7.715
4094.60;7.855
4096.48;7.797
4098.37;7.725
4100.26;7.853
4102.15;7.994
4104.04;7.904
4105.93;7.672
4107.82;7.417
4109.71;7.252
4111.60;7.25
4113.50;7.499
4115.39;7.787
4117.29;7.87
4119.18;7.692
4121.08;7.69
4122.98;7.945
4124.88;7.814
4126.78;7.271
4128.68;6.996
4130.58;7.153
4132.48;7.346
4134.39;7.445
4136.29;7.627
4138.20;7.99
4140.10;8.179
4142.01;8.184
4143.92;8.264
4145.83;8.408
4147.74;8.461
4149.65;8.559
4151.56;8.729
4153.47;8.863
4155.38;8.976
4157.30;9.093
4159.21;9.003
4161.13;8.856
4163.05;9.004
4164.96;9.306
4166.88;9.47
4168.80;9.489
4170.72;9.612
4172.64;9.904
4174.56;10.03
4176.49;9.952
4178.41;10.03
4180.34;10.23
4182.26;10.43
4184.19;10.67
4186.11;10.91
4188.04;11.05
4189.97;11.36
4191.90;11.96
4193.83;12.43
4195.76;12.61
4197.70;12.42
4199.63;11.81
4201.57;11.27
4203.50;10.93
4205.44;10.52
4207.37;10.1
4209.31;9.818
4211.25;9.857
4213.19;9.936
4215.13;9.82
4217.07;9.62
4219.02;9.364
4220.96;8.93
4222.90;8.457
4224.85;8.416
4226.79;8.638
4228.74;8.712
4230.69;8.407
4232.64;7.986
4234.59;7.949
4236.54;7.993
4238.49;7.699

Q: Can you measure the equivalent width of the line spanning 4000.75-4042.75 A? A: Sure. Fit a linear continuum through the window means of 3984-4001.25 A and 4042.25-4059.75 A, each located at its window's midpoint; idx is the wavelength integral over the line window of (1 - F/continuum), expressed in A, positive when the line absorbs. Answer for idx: 6.1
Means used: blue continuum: 7.16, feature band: 6.4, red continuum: 7.81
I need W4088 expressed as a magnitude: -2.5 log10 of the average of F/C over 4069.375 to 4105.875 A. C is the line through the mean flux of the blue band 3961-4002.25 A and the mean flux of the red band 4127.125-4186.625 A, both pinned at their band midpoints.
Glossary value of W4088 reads 0.08 mag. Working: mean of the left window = 7.16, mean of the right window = 8.91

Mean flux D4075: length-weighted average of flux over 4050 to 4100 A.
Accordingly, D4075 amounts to 7.62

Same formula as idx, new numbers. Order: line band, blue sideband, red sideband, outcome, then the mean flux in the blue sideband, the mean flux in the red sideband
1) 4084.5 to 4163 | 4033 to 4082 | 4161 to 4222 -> 9.42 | 7.6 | 10.4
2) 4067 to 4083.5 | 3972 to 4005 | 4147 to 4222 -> 1.38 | 7.08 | 10.1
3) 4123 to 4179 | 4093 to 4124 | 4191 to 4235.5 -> 0.31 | 7.7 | 9.99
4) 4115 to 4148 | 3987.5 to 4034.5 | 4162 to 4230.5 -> 4.12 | 6.46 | 10.2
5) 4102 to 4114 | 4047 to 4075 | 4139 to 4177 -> 1.16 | 7.74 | 9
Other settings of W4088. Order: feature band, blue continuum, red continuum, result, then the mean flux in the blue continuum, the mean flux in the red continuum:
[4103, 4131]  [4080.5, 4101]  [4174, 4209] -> 0.11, 7.46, 11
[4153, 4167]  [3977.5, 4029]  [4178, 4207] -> 0.15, 6.5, 11.2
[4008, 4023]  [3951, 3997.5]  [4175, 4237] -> 0.30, 7.19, 10.1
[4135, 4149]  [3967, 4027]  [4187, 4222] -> 0.17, 6.71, 10.8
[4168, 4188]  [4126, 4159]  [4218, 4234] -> -0.22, 8.12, 8.6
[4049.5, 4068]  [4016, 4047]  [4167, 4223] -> -0.07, 6.5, 10.5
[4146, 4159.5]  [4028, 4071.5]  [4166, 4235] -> 0.06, 7.46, 10.1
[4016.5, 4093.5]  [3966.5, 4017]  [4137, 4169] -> 0.07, 6.93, 8.73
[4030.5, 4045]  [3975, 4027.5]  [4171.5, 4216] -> 0.01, 6.58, 10.8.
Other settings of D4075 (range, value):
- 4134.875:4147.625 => 8.11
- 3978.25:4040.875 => 6.63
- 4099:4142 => 7.63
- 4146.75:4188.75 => 9.57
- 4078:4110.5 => 7.53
